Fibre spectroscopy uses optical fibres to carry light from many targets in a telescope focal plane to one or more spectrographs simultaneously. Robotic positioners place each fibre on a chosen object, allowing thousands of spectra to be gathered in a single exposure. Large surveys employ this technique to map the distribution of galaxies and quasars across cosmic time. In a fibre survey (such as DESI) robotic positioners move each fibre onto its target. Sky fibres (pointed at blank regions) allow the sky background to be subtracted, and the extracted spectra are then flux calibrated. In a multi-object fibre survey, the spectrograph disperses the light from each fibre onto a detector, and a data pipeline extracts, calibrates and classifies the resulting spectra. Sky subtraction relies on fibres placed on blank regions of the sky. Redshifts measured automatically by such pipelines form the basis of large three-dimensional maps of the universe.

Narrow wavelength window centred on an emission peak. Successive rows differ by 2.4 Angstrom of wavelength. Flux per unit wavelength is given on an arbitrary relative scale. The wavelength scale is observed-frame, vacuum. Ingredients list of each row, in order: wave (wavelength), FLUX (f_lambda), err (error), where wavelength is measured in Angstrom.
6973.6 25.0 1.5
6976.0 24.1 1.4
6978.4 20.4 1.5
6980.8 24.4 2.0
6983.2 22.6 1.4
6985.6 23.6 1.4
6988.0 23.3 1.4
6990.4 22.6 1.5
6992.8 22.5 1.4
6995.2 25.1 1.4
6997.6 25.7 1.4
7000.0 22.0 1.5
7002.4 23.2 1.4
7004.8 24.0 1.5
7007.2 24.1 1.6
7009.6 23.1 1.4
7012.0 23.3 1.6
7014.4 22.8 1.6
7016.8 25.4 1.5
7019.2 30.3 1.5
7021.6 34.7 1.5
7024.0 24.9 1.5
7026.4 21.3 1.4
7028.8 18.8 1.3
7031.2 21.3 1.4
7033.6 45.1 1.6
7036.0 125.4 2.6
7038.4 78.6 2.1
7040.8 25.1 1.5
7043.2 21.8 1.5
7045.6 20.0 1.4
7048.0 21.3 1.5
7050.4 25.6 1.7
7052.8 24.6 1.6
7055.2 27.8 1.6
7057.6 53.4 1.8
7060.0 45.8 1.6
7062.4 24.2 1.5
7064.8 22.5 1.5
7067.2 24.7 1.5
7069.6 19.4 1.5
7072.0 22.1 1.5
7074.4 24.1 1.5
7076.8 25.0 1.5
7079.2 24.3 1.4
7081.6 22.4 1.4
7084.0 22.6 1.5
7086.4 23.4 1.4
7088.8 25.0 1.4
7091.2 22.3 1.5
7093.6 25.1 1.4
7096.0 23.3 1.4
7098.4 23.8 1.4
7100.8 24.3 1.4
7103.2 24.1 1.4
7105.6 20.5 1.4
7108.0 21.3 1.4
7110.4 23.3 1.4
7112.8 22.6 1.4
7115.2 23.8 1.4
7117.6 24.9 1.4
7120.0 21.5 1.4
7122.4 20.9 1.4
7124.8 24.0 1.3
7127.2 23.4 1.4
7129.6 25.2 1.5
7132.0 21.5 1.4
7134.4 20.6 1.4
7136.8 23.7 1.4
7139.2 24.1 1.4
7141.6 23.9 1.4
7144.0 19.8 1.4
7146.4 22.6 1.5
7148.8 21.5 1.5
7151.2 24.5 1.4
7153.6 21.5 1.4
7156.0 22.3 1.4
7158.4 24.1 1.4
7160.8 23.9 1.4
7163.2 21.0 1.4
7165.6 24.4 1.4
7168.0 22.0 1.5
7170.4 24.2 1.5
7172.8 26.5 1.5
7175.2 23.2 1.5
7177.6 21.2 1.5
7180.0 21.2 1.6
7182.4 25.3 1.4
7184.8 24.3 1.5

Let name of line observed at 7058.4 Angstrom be [N II]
